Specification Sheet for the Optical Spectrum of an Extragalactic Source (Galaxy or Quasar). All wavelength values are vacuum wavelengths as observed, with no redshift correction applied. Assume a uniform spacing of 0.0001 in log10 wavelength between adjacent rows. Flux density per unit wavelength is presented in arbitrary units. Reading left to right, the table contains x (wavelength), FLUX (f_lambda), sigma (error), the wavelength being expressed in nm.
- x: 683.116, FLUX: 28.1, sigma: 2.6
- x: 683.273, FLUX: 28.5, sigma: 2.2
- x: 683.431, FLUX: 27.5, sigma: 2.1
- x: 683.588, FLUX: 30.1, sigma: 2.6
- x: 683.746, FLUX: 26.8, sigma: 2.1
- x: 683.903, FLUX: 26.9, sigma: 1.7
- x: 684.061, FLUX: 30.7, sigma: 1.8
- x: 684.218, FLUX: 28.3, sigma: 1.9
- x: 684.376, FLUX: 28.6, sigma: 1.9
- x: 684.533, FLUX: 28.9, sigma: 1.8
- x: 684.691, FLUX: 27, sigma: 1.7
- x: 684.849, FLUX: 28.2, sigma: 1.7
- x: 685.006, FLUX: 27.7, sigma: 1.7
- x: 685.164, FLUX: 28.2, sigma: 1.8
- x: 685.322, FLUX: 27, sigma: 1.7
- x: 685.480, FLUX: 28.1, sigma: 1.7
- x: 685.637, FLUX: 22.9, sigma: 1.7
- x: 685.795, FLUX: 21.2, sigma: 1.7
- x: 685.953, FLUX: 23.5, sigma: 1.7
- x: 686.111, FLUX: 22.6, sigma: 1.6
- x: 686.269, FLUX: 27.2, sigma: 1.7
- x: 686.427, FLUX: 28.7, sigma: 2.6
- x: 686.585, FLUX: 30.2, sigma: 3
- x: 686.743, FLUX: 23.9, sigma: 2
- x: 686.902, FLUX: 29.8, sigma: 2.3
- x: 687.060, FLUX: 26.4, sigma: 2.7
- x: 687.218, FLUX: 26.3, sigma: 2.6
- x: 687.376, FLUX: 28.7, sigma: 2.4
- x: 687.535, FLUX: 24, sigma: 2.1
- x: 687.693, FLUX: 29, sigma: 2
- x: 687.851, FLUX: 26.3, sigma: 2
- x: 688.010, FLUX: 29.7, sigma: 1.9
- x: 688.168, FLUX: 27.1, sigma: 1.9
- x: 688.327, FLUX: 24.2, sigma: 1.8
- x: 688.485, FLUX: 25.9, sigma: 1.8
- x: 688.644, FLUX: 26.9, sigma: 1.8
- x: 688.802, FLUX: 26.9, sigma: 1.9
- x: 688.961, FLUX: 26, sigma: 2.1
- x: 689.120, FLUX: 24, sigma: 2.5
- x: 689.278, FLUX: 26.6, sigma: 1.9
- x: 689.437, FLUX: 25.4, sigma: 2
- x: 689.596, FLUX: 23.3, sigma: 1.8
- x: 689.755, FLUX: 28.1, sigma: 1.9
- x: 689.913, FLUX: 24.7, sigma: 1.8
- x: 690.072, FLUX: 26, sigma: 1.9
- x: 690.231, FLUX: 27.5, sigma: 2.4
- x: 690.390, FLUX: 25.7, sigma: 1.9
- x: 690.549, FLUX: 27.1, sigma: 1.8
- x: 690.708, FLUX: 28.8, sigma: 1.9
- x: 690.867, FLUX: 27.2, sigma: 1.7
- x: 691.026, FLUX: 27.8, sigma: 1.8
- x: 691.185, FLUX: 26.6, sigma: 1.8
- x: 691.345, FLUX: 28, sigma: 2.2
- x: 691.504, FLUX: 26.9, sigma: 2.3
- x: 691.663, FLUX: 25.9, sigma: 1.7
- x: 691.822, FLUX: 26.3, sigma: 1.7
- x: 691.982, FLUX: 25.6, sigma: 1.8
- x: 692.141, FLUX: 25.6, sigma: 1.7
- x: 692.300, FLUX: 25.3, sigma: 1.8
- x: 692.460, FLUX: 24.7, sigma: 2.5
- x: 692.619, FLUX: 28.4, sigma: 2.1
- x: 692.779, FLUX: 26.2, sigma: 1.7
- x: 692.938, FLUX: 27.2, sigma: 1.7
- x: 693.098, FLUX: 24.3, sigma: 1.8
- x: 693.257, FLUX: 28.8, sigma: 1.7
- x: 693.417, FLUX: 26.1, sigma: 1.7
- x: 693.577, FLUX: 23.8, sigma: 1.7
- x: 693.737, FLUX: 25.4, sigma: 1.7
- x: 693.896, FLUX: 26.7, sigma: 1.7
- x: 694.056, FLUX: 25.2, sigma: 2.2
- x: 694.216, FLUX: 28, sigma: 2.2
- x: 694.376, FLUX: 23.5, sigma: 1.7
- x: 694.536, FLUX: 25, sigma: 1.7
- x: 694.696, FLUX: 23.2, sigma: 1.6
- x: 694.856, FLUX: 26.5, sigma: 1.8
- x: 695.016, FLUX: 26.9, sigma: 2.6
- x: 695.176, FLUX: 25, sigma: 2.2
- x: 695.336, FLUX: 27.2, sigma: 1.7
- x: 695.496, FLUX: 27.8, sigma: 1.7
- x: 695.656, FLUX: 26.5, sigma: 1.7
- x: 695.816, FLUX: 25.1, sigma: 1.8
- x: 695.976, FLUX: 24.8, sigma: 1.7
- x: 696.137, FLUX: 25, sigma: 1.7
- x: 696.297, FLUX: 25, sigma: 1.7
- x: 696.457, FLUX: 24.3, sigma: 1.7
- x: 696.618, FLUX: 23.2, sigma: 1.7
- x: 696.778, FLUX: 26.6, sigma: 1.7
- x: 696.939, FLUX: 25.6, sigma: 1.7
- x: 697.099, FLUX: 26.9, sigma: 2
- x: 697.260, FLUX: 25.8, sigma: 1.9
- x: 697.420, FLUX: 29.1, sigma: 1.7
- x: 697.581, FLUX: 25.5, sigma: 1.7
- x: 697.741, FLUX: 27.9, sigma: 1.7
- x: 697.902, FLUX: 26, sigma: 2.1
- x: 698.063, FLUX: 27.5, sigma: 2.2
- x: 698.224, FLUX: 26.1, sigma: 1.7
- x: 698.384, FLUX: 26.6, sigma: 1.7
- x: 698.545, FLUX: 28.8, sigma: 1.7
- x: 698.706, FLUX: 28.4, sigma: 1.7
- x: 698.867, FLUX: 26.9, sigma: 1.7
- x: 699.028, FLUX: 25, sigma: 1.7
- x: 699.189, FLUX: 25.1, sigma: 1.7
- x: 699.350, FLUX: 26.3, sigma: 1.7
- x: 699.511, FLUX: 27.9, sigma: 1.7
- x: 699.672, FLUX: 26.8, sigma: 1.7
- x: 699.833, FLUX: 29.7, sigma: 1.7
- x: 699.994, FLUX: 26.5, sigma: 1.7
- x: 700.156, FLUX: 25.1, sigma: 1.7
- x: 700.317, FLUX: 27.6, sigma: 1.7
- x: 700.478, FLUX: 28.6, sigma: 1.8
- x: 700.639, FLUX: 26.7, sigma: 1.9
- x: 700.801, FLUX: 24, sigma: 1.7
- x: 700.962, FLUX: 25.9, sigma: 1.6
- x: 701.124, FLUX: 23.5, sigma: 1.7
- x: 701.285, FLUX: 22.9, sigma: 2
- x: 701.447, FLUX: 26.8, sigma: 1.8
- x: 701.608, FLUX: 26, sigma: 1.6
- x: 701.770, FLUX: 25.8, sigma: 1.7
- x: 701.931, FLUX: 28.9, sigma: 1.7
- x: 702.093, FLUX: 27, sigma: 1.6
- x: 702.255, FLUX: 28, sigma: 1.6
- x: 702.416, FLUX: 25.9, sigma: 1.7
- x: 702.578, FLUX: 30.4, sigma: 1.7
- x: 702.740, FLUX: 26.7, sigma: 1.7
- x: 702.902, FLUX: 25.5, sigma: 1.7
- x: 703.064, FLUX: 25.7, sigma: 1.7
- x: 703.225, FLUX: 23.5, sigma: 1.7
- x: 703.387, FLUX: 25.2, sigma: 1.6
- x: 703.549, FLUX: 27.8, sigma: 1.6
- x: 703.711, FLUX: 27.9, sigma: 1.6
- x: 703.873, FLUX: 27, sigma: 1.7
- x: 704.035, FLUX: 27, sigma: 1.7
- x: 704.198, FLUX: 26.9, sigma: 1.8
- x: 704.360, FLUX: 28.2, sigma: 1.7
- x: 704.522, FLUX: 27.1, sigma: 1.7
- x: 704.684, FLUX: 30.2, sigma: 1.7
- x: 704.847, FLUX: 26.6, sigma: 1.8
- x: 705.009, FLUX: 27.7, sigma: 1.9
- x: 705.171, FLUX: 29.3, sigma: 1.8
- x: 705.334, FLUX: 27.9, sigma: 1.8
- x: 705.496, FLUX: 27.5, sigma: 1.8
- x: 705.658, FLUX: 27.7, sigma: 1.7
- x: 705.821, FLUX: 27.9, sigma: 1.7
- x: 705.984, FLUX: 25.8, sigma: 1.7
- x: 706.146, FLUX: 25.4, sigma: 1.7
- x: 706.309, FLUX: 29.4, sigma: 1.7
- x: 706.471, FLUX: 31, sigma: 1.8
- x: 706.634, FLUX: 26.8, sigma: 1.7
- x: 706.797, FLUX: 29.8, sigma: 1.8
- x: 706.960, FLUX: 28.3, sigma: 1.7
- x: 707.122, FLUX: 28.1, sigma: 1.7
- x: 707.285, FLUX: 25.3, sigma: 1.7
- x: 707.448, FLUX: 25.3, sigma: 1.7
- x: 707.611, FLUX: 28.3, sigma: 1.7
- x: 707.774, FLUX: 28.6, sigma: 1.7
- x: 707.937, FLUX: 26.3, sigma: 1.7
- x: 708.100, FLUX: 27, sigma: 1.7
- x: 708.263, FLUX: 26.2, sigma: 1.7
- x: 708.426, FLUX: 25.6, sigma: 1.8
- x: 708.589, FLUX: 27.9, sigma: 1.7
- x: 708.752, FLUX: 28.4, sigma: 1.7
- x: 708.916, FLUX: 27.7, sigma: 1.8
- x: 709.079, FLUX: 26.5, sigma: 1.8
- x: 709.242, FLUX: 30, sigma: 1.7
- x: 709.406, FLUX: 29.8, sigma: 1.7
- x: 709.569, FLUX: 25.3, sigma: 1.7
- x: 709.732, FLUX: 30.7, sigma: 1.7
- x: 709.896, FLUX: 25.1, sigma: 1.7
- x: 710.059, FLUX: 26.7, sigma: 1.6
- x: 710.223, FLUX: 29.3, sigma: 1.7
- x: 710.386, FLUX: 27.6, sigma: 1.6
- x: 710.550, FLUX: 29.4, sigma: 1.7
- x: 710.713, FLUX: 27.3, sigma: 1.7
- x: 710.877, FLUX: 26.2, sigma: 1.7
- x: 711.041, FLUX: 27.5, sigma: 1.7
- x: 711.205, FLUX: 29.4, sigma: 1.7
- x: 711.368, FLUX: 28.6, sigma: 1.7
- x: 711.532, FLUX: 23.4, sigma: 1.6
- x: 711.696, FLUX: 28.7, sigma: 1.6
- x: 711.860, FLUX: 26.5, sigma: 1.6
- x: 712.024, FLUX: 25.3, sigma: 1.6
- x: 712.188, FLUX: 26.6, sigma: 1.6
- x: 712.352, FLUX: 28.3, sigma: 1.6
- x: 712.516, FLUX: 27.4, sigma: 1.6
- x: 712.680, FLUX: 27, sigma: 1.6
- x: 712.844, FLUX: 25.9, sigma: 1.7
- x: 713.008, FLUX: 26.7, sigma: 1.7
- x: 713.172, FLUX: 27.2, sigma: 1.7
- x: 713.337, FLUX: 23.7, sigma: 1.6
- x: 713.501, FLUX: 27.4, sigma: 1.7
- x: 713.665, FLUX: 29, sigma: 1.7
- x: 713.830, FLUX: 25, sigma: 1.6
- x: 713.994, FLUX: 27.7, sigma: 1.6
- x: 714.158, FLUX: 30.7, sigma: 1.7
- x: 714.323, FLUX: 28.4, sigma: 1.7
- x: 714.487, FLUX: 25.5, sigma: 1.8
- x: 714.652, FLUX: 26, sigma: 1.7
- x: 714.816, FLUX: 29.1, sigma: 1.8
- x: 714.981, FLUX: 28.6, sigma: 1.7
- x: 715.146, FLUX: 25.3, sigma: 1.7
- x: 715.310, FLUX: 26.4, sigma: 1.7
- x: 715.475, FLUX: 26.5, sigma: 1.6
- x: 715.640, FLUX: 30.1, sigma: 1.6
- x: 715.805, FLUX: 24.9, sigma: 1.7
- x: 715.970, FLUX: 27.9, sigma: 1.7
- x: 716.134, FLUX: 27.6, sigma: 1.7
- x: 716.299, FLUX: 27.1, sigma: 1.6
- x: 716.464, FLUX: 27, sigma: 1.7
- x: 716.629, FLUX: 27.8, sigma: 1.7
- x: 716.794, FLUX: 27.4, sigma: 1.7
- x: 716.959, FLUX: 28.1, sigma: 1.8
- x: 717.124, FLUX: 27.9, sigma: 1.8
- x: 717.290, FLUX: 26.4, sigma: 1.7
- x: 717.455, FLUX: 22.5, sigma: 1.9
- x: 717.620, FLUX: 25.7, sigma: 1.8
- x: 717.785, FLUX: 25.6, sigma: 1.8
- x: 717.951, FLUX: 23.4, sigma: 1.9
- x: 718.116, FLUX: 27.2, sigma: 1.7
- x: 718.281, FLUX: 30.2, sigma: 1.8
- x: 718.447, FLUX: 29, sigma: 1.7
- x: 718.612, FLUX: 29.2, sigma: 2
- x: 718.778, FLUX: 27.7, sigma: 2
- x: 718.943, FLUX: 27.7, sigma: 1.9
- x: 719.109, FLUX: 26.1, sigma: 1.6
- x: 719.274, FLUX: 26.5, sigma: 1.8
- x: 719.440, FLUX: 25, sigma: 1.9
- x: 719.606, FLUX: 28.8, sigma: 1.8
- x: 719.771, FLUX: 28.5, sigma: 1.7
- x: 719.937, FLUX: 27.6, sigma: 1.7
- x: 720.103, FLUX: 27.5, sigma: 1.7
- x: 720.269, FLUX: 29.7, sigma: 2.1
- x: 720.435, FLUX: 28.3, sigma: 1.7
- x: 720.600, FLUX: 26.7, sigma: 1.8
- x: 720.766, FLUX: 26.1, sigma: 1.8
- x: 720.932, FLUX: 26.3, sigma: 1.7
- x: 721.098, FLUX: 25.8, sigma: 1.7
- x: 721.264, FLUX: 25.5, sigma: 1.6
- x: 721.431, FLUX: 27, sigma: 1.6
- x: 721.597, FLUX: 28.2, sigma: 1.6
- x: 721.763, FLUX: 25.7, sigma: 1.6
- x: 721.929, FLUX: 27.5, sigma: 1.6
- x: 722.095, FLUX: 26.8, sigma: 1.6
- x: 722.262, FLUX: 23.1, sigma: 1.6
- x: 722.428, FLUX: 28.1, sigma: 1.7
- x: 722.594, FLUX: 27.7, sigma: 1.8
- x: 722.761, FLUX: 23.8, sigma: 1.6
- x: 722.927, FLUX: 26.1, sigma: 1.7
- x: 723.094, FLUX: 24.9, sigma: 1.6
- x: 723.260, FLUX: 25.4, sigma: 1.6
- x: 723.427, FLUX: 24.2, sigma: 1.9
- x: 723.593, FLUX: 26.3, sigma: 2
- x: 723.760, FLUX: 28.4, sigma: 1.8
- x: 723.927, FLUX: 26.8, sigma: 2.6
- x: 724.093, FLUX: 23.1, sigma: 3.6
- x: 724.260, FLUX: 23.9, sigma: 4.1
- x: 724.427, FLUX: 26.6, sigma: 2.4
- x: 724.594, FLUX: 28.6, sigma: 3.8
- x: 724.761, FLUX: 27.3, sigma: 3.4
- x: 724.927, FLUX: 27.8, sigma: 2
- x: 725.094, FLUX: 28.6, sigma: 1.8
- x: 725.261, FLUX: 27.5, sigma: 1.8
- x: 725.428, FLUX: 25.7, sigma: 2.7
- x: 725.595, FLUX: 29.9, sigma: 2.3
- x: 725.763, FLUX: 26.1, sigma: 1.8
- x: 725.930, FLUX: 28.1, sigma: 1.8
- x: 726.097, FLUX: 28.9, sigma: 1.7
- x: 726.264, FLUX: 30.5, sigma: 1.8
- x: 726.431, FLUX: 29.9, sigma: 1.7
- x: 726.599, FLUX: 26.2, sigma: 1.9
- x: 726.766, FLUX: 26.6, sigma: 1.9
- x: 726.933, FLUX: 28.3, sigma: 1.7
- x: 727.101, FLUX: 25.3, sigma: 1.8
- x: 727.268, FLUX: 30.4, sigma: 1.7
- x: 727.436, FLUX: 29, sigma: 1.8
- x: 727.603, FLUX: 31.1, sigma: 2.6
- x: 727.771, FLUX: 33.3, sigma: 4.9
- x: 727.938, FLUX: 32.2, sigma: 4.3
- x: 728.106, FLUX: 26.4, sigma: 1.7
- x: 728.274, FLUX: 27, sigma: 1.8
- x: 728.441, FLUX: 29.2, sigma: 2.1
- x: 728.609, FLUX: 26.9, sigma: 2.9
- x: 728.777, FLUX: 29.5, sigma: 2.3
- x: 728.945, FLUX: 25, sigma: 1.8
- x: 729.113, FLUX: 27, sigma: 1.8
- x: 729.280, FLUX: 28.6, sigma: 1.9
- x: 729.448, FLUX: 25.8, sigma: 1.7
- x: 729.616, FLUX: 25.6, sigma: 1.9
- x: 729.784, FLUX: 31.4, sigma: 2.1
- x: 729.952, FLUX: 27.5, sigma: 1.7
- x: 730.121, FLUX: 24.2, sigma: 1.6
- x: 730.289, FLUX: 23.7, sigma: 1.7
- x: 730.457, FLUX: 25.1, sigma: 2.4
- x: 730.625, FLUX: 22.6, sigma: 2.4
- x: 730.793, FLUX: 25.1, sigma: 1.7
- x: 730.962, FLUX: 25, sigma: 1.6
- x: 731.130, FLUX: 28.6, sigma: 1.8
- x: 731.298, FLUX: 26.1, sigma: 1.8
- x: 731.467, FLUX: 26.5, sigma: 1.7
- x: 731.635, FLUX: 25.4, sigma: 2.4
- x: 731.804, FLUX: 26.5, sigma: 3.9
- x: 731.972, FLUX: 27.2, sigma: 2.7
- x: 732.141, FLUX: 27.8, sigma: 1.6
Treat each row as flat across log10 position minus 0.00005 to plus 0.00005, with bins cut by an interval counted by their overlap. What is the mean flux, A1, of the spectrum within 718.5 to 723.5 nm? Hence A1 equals 26.7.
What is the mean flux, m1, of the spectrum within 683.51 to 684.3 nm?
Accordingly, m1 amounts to 28.5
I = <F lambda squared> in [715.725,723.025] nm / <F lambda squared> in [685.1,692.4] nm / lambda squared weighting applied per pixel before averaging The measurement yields 1.11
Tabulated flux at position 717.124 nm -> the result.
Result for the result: 27.9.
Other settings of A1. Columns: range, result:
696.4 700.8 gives 26.6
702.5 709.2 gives 27.4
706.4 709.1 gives 27.5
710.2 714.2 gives 27.2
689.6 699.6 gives 26.3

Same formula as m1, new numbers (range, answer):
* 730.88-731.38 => 26.6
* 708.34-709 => 27.4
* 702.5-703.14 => 27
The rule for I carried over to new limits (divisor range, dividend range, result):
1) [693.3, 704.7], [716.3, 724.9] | 1.08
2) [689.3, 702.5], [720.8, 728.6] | 1.13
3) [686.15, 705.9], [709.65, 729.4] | 1.10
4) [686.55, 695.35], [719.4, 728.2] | 1.14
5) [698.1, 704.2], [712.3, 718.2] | 1.05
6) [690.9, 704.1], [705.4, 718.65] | 1.08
